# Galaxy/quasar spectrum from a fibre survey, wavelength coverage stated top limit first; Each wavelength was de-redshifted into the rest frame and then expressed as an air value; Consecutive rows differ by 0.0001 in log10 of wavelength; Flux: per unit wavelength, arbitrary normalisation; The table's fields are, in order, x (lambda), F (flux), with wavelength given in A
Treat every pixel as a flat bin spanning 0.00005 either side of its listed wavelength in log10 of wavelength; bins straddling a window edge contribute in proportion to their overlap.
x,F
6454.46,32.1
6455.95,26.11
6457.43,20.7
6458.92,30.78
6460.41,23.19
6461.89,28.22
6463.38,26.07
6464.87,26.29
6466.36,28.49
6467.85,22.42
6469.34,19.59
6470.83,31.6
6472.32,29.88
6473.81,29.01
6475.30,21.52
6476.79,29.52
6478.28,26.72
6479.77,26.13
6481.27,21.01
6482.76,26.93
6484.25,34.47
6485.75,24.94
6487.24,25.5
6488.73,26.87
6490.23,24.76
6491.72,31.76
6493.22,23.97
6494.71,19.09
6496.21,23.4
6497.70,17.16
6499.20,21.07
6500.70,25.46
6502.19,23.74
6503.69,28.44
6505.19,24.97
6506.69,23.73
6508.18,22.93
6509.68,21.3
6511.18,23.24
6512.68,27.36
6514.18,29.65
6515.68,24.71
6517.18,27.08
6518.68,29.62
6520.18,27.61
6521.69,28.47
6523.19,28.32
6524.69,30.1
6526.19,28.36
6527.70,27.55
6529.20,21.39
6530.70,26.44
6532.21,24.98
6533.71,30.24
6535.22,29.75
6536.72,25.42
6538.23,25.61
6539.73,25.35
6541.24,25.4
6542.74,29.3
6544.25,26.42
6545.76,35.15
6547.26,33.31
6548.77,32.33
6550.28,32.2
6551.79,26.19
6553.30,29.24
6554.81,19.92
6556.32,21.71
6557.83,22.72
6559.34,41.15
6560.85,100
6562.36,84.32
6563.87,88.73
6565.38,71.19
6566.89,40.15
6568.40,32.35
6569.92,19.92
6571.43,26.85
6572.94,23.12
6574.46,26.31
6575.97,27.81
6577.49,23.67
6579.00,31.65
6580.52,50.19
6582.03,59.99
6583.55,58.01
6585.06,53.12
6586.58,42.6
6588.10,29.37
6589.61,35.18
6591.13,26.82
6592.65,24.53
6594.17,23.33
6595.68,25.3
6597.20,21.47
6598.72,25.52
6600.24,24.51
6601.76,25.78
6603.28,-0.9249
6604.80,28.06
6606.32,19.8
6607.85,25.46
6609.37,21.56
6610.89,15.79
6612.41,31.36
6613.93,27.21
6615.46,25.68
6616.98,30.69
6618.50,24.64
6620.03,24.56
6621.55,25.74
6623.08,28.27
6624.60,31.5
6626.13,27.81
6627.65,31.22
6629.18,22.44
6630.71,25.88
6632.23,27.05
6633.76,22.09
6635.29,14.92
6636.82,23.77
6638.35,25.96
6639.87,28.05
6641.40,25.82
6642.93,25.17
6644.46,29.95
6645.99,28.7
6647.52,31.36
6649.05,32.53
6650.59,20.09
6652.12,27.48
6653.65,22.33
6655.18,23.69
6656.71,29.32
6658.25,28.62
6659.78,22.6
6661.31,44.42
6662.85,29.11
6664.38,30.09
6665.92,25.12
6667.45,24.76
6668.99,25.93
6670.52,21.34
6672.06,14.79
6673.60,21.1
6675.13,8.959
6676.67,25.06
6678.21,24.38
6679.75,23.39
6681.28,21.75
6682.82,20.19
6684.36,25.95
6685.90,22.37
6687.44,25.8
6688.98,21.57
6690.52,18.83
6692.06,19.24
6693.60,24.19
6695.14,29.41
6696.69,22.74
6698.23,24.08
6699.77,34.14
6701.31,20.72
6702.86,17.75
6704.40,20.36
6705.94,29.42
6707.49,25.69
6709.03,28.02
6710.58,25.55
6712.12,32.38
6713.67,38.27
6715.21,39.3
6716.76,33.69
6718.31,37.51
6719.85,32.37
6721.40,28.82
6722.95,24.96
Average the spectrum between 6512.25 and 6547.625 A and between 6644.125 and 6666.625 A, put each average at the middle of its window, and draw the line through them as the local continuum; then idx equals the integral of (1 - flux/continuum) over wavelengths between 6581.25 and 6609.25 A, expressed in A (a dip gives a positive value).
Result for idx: -2.19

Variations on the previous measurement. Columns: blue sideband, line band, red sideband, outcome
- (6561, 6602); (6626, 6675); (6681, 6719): 9.0 A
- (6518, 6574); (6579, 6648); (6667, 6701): 1.0 A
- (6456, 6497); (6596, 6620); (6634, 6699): 1.8 A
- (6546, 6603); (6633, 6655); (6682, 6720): 4.0 A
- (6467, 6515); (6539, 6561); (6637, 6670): -4.6 A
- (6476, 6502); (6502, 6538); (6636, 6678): -1.7 A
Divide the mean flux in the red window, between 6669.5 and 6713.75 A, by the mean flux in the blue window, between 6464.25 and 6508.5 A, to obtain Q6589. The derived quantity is 0.93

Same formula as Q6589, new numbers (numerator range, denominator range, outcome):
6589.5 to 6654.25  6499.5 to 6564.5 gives 0.80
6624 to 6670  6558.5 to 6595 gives 0.62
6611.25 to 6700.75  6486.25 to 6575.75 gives 0.83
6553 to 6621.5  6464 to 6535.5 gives 1.31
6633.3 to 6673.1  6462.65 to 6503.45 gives 1.02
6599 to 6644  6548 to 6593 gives 0.61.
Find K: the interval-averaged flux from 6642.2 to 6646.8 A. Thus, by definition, 28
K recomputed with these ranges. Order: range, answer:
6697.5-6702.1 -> 26.3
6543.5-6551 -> 31.9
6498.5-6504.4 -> 24.7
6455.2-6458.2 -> 23.5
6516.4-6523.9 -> 28.2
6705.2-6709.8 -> 27.7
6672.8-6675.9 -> 15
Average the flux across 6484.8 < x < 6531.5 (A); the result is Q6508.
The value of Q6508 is 25.5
